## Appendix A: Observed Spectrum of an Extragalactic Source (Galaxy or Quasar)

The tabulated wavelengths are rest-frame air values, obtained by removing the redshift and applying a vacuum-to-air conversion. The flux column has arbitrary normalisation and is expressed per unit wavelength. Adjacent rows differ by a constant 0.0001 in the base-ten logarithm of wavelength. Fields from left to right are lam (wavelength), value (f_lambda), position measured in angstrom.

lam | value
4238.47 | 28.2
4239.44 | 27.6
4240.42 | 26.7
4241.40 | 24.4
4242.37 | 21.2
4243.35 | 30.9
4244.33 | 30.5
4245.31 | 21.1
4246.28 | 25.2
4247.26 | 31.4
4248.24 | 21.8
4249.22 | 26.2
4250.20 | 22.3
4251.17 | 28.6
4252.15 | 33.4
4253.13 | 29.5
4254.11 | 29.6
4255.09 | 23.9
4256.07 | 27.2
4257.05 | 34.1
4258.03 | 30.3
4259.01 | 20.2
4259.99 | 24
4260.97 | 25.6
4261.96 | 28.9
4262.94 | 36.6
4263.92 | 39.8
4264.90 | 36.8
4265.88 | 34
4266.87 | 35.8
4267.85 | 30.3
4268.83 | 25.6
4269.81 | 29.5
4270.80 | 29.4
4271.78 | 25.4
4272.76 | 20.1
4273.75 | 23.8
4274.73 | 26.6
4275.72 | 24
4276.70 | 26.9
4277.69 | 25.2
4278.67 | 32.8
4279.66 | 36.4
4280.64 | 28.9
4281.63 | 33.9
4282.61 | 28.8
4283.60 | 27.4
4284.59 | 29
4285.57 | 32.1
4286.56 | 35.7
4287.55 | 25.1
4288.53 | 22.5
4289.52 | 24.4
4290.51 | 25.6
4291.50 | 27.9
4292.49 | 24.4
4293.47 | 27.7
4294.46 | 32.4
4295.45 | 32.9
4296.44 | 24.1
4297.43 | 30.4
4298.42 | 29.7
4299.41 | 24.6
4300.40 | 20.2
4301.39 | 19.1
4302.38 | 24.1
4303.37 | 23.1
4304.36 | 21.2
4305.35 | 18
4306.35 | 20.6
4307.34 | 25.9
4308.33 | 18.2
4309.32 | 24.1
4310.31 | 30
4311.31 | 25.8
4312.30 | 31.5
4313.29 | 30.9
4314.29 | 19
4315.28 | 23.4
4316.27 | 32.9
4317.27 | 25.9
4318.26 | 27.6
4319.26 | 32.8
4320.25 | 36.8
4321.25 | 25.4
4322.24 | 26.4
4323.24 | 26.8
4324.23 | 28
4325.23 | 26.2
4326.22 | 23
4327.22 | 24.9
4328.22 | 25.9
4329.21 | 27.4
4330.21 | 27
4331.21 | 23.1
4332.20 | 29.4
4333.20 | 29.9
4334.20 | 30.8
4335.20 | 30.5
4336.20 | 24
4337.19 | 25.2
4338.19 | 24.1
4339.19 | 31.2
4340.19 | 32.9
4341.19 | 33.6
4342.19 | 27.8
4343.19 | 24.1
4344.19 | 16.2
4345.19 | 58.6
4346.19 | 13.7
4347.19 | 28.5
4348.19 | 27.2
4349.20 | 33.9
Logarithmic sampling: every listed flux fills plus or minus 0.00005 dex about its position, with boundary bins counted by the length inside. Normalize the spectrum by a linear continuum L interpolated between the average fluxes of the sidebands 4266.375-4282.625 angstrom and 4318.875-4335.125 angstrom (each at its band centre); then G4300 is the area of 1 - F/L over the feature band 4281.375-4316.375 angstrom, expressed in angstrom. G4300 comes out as 2.5 angstrom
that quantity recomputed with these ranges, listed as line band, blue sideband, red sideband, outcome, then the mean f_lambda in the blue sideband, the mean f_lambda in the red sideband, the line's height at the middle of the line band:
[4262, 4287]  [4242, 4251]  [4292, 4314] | -4.5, 25.8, 25.3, 25.6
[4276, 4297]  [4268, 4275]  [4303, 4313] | -3.0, 26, 24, 25.2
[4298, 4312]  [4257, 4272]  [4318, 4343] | 2.7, 30.4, 28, 28.9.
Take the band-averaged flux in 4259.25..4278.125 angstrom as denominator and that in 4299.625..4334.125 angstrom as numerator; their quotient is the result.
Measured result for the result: 0.9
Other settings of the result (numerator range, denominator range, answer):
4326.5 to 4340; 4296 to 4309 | 1.18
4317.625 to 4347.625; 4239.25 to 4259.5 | 1.04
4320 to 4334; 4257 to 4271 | 0.88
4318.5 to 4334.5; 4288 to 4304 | 1.07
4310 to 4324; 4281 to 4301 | 1.01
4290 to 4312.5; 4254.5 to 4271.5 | 0.84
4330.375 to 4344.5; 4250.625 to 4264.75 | 0.93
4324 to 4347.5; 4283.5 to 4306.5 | 1.07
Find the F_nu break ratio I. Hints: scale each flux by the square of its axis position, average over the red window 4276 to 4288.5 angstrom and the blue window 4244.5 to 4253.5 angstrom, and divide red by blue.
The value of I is 1.13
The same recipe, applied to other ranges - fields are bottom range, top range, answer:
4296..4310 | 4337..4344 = 1.23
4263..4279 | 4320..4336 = 0.96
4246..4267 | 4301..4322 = 0.90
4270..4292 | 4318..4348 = 1.03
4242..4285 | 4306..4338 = 0.97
